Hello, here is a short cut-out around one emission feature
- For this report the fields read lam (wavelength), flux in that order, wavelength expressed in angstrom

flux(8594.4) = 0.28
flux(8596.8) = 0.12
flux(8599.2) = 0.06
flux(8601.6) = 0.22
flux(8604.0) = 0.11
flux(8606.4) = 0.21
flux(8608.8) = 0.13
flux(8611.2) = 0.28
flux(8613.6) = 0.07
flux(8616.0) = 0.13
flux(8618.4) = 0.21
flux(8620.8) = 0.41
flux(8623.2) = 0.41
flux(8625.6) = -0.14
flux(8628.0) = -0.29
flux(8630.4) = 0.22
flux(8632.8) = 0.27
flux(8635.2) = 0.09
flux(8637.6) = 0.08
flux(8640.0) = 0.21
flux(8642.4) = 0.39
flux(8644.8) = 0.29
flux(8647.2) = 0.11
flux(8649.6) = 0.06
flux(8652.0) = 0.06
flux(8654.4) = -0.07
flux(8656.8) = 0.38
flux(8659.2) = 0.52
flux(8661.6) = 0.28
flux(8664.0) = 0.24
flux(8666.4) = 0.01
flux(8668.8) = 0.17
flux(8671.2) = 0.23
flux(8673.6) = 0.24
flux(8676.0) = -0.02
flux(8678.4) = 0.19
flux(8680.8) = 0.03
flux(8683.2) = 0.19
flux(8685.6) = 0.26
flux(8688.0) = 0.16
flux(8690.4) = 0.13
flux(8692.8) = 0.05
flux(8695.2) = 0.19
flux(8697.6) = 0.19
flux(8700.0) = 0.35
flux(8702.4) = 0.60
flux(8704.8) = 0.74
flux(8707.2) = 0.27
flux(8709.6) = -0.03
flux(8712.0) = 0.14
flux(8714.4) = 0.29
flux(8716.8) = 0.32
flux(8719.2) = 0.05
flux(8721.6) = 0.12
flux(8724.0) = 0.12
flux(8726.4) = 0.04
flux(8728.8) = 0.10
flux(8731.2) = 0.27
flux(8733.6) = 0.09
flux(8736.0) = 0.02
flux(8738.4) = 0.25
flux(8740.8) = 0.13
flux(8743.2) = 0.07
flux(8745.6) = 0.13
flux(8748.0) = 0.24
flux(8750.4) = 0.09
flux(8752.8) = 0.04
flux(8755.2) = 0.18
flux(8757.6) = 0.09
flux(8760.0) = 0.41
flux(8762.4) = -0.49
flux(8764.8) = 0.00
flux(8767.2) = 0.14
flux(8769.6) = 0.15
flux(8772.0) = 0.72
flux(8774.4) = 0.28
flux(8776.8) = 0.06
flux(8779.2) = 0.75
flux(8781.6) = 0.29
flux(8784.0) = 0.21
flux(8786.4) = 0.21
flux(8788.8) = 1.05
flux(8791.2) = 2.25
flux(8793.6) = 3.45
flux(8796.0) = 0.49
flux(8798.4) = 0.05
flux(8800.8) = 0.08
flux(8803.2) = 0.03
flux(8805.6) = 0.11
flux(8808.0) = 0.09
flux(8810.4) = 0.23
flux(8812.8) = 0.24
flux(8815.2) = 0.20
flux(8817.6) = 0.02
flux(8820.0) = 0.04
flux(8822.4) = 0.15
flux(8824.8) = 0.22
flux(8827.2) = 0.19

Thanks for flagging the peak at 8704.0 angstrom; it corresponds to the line H-gamma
